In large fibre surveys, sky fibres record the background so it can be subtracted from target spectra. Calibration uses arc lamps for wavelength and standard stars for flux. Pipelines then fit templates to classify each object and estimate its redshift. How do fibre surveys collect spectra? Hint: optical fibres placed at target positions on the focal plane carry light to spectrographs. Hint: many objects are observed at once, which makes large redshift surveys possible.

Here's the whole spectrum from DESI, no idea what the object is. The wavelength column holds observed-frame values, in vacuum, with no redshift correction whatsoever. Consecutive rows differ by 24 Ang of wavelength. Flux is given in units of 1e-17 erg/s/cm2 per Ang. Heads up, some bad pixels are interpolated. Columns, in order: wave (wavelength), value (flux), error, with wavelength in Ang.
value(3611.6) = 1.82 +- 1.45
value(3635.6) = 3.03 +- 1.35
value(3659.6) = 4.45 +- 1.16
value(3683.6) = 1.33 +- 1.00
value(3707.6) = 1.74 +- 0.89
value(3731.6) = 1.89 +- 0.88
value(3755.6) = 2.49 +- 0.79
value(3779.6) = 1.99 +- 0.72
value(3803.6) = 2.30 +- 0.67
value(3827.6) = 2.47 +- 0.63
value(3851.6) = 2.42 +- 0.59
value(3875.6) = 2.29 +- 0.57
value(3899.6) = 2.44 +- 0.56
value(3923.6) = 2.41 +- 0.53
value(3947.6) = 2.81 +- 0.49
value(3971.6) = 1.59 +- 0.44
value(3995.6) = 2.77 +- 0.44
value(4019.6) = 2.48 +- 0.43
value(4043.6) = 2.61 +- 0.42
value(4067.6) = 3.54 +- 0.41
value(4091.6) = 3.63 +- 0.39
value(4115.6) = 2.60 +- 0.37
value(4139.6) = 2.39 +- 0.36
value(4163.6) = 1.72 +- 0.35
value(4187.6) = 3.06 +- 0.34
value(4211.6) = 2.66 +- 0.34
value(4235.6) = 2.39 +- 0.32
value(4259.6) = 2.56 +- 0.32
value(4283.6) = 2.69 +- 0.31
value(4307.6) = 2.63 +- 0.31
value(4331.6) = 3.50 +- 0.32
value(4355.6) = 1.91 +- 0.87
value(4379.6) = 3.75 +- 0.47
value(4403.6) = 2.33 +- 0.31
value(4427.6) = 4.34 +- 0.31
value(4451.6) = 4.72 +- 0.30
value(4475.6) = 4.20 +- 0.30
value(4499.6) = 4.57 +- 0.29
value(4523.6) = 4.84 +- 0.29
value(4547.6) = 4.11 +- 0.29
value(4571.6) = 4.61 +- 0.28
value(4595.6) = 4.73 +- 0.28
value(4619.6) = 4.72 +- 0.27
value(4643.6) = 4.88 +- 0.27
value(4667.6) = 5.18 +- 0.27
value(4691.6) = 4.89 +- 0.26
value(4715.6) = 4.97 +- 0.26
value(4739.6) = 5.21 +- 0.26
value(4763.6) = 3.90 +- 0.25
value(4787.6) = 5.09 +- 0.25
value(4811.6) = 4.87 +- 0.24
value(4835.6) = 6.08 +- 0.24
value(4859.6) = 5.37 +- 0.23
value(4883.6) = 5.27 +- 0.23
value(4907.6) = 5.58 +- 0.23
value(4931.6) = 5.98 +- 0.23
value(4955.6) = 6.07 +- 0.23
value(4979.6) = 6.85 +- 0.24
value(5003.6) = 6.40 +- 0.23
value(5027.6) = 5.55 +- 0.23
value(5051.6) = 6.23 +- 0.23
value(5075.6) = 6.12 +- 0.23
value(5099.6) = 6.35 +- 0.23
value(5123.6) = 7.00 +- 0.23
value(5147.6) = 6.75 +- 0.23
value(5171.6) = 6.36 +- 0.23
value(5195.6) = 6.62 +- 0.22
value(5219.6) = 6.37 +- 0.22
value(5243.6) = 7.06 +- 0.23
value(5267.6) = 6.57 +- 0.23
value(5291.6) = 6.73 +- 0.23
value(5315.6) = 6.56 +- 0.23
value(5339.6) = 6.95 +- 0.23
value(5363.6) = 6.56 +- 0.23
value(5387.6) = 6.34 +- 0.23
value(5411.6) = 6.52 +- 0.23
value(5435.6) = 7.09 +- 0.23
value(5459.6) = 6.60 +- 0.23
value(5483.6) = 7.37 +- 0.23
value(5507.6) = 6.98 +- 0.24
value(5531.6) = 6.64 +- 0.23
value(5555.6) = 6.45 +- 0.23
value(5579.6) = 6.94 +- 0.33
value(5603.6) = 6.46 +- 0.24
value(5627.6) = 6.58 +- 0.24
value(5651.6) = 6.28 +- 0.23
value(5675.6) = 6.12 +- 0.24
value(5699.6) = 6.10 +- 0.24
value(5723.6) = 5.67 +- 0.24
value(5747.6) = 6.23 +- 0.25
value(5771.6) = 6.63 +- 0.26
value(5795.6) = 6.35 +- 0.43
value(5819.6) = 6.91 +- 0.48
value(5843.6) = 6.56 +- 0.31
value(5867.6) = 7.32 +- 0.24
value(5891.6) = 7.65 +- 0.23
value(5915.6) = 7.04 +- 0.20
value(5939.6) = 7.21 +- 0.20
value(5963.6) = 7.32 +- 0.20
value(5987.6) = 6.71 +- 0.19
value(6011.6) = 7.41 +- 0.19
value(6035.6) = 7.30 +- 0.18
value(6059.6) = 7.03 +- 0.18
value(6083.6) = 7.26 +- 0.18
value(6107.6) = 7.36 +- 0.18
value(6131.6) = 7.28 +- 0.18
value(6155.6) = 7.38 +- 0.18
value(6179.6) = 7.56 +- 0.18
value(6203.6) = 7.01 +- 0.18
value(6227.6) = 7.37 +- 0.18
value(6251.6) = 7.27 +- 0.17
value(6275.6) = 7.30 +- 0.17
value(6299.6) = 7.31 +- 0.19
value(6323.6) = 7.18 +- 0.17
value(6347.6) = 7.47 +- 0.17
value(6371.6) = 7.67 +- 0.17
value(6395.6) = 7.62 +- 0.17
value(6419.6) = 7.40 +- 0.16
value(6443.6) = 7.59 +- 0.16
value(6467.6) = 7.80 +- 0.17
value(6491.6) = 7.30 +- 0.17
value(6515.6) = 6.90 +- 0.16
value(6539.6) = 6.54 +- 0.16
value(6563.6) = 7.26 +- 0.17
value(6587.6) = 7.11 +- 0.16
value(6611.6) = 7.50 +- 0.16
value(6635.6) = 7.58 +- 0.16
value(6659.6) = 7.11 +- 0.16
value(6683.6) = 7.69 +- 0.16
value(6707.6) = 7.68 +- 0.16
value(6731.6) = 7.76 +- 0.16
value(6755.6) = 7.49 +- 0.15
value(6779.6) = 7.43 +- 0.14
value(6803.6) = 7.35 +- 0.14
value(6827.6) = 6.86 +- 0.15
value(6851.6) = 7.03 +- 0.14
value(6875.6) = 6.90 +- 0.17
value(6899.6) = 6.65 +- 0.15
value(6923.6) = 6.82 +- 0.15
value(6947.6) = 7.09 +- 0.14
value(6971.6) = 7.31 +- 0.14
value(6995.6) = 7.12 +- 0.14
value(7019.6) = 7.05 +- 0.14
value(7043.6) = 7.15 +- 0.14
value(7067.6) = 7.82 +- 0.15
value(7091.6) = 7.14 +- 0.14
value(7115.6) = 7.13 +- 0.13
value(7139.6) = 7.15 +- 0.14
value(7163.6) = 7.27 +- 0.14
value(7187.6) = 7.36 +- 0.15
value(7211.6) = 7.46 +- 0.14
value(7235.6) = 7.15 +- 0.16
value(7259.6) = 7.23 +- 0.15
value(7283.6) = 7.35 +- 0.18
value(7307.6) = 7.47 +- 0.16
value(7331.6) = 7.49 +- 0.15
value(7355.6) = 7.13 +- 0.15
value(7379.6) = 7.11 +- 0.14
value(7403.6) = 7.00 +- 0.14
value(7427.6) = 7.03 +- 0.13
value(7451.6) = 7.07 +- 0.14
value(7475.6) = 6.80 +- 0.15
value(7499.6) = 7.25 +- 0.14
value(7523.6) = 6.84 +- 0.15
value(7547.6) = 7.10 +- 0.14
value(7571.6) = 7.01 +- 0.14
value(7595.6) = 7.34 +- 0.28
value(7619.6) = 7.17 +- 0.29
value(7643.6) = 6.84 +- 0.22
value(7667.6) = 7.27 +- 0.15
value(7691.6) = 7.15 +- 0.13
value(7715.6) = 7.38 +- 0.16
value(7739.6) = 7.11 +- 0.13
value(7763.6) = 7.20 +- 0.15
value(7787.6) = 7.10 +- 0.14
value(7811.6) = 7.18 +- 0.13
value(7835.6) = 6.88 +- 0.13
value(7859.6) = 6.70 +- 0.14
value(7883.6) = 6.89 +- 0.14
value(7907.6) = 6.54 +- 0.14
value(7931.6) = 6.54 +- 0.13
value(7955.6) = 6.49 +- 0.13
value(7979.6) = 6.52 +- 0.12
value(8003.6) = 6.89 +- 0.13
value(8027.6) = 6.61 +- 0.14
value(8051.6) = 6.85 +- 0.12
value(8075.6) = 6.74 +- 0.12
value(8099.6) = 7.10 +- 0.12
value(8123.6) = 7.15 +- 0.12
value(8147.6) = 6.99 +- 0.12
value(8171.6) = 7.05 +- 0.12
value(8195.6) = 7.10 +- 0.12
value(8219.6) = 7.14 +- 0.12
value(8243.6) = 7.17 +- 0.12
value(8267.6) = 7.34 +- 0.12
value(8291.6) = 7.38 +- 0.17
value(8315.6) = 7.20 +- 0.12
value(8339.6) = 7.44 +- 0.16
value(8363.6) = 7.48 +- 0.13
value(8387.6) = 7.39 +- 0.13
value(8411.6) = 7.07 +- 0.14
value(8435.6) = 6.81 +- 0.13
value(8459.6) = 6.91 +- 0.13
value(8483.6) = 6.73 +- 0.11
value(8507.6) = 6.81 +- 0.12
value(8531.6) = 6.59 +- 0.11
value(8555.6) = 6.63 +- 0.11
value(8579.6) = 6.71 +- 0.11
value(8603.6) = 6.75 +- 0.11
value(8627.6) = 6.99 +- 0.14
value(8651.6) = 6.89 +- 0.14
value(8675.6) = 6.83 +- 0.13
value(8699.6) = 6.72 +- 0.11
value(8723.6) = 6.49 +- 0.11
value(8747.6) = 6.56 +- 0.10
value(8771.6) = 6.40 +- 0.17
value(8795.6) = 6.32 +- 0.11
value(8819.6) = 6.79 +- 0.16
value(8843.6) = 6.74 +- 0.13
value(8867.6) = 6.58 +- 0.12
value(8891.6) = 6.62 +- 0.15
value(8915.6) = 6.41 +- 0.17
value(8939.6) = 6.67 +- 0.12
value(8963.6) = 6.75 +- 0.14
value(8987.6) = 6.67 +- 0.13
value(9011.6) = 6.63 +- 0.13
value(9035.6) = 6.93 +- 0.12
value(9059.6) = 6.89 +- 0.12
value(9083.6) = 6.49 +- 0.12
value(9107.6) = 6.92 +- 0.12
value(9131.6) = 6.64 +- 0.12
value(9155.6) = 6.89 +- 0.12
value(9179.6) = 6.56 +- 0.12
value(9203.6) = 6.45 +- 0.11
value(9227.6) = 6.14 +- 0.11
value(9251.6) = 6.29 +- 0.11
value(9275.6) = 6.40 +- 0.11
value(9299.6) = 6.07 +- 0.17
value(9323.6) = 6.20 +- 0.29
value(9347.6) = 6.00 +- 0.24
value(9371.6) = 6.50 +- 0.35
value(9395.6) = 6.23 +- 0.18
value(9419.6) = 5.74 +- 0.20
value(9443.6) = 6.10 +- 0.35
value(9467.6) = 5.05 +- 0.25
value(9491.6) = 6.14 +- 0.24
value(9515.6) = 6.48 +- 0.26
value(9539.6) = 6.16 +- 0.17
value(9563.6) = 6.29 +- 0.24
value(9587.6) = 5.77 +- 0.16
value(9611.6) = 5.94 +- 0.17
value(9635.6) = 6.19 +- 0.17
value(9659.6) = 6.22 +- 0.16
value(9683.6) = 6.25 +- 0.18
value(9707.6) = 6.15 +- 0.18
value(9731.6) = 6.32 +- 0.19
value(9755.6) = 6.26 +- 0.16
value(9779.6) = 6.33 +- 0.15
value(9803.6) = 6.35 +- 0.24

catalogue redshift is 0.108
